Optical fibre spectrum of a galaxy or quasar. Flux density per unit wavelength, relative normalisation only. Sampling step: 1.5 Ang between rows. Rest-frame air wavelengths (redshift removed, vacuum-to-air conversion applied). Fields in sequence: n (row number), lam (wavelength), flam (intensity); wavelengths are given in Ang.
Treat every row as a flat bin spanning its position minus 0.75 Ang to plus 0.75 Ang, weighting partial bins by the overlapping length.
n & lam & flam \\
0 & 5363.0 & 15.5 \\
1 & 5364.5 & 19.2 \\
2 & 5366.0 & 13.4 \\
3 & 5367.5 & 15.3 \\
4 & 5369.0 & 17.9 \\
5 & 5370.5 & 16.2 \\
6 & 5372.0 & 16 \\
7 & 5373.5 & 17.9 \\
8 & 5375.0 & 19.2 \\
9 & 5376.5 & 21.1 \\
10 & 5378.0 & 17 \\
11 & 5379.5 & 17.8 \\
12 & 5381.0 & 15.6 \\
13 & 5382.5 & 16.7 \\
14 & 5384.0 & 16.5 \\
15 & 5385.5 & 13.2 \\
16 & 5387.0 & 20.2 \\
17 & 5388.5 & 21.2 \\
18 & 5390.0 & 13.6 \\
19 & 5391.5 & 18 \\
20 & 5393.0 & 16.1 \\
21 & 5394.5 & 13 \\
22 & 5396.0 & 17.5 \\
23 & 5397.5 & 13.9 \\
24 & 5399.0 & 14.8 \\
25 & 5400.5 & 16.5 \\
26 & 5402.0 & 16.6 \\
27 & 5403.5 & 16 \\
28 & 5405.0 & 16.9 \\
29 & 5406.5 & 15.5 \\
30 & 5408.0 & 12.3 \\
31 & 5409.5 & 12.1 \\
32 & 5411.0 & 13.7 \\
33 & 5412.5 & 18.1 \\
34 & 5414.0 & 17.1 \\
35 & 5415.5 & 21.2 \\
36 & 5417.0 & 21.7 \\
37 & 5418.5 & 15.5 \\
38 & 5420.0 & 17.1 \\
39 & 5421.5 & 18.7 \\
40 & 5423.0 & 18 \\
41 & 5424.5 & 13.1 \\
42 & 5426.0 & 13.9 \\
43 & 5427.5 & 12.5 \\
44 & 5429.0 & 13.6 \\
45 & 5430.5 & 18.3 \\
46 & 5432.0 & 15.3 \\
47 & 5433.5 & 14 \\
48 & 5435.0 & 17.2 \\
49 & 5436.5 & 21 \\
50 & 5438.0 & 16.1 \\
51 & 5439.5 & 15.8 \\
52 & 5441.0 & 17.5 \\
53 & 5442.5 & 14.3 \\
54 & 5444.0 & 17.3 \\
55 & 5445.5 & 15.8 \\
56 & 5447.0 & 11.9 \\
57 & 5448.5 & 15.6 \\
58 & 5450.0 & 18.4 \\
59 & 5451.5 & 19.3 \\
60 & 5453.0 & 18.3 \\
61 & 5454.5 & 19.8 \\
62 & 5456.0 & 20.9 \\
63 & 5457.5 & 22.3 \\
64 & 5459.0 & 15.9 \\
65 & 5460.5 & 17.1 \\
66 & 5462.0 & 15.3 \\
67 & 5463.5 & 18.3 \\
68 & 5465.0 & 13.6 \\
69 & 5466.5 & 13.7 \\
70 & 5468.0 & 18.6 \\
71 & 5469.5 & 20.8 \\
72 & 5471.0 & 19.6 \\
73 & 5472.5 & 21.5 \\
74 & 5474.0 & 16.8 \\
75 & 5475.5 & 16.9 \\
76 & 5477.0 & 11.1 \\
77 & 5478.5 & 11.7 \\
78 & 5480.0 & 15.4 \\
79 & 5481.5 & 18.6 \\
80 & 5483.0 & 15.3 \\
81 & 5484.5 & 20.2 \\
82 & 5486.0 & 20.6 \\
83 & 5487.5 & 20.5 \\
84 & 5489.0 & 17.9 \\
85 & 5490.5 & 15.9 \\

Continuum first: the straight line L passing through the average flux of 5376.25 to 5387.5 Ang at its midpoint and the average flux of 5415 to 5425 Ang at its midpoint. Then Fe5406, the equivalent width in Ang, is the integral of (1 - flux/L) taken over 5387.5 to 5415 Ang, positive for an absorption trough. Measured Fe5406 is 2.6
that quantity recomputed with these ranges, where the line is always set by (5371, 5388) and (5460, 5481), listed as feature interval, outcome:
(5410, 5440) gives 0.68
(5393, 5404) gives 1.10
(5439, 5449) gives 0.78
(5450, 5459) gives -1.61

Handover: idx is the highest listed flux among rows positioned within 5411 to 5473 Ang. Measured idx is 22.3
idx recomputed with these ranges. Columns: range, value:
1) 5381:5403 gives 21.2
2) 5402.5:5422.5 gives 21.7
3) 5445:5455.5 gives 19.8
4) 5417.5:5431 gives 18.7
